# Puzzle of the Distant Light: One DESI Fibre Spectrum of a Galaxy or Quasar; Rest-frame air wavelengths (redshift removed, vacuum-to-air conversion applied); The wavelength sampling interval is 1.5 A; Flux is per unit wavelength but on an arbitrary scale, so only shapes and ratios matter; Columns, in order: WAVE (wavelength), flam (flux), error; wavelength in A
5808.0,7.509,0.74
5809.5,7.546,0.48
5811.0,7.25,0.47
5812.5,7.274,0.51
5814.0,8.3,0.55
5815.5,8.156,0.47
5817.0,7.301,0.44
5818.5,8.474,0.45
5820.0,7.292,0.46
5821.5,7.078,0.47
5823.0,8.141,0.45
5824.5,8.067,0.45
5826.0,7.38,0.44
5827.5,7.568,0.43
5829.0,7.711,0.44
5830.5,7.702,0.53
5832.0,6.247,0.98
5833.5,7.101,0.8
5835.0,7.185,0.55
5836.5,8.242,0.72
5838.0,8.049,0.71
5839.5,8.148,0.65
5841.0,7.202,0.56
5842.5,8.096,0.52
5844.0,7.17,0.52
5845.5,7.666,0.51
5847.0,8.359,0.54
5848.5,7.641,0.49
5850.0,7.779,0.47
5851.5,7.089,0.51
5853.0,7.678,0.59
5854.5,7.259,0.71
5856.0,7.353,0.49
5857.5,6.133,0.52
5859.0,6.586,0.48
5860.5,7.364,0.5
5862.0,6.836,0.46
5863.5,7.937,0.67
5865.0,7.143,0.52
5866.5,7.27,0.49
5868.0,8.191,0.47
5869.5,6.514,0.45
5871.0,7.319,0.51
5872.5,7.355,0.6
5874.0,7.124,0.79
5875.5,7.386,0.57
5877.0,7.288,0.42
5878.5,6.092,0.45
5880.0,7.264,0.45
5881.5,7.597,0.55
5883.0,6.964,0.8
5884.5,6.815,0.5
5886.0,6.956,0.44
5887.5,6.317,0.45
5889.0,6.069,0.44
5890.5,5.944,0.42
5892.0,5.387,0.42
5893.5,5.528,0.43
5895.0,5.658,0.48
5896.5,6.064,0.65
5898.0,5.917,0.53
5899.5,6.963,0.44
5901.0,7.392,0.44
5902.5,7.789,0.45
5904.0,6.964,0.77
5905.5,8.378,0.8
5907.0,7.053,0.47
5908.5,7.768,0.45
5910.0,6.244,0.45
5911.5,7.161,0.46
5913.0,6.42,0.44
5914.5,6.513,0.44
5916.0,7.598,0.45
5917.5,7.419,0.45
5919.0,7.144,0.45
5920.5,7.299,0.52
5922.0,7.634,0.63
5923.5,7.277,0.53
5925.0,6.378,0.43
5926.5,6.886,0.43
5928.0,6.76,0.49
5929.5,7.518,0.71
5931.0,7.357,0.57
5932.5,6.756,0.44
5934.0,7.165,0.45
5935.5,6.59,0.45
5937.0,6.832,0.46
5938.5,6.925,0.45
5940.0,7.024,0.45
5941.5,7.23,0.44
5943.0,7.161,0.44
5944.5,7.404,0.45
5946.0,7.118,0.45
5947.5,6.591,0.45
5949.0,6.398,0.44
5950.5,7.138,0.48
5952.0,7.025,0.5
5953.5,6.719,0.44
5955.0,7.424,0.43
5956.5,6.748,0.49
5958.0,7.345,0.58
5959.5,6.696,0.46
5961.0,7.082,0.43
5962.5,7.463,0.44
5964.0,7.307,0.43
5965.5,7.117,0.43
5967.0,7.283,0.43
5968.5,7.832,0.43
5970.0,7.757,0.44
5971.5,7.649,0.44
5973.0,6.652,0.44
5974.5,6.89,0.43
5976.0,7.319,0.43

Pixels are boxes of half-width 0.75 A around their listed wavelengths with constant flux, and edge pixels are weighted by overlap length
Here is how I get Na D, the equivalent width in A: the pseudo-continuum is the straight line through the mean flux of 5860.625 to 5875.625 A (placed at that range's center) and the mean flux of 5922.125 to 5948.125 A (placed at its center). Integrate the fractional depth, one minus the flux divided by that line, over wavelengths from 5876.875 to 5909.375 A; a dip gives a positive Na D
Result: 2.1 A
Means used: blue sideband 7.31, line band 6.72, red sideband 7.02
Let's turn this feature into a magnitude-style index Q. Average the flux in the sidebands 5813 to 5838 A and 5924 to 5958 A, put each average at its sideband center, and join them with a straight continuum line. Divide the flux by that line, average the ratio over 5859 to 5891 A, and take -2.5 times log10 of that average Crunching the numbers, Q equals 0.05 mag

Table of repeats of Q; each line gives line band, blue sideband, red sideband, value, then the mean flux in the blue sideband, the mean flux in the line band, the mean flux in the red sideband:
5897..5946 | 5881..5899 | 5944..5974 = -0.068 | 6.26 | 7.09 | 7.13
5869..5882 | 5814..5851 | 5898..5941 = 0.041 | 7.67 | 7.11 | 7.09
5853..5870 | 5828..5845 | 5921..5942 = 0.033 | 7.53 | 7.18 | 7.02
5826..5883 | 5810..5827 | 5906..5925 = 0.017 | 7.7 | 7.36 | 7.11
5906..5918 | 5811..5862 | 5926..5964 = 0.020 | 7.52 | 7.04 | 7.02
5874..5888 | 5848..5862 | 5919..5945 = 0.024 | 7.18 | 6.98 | 7.07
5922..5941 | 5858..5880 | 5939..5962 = 0.009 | 7.16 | 6.99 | 7.01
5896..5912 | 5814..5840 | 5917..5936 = 0.021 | 7.65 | 7.08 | 7.09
